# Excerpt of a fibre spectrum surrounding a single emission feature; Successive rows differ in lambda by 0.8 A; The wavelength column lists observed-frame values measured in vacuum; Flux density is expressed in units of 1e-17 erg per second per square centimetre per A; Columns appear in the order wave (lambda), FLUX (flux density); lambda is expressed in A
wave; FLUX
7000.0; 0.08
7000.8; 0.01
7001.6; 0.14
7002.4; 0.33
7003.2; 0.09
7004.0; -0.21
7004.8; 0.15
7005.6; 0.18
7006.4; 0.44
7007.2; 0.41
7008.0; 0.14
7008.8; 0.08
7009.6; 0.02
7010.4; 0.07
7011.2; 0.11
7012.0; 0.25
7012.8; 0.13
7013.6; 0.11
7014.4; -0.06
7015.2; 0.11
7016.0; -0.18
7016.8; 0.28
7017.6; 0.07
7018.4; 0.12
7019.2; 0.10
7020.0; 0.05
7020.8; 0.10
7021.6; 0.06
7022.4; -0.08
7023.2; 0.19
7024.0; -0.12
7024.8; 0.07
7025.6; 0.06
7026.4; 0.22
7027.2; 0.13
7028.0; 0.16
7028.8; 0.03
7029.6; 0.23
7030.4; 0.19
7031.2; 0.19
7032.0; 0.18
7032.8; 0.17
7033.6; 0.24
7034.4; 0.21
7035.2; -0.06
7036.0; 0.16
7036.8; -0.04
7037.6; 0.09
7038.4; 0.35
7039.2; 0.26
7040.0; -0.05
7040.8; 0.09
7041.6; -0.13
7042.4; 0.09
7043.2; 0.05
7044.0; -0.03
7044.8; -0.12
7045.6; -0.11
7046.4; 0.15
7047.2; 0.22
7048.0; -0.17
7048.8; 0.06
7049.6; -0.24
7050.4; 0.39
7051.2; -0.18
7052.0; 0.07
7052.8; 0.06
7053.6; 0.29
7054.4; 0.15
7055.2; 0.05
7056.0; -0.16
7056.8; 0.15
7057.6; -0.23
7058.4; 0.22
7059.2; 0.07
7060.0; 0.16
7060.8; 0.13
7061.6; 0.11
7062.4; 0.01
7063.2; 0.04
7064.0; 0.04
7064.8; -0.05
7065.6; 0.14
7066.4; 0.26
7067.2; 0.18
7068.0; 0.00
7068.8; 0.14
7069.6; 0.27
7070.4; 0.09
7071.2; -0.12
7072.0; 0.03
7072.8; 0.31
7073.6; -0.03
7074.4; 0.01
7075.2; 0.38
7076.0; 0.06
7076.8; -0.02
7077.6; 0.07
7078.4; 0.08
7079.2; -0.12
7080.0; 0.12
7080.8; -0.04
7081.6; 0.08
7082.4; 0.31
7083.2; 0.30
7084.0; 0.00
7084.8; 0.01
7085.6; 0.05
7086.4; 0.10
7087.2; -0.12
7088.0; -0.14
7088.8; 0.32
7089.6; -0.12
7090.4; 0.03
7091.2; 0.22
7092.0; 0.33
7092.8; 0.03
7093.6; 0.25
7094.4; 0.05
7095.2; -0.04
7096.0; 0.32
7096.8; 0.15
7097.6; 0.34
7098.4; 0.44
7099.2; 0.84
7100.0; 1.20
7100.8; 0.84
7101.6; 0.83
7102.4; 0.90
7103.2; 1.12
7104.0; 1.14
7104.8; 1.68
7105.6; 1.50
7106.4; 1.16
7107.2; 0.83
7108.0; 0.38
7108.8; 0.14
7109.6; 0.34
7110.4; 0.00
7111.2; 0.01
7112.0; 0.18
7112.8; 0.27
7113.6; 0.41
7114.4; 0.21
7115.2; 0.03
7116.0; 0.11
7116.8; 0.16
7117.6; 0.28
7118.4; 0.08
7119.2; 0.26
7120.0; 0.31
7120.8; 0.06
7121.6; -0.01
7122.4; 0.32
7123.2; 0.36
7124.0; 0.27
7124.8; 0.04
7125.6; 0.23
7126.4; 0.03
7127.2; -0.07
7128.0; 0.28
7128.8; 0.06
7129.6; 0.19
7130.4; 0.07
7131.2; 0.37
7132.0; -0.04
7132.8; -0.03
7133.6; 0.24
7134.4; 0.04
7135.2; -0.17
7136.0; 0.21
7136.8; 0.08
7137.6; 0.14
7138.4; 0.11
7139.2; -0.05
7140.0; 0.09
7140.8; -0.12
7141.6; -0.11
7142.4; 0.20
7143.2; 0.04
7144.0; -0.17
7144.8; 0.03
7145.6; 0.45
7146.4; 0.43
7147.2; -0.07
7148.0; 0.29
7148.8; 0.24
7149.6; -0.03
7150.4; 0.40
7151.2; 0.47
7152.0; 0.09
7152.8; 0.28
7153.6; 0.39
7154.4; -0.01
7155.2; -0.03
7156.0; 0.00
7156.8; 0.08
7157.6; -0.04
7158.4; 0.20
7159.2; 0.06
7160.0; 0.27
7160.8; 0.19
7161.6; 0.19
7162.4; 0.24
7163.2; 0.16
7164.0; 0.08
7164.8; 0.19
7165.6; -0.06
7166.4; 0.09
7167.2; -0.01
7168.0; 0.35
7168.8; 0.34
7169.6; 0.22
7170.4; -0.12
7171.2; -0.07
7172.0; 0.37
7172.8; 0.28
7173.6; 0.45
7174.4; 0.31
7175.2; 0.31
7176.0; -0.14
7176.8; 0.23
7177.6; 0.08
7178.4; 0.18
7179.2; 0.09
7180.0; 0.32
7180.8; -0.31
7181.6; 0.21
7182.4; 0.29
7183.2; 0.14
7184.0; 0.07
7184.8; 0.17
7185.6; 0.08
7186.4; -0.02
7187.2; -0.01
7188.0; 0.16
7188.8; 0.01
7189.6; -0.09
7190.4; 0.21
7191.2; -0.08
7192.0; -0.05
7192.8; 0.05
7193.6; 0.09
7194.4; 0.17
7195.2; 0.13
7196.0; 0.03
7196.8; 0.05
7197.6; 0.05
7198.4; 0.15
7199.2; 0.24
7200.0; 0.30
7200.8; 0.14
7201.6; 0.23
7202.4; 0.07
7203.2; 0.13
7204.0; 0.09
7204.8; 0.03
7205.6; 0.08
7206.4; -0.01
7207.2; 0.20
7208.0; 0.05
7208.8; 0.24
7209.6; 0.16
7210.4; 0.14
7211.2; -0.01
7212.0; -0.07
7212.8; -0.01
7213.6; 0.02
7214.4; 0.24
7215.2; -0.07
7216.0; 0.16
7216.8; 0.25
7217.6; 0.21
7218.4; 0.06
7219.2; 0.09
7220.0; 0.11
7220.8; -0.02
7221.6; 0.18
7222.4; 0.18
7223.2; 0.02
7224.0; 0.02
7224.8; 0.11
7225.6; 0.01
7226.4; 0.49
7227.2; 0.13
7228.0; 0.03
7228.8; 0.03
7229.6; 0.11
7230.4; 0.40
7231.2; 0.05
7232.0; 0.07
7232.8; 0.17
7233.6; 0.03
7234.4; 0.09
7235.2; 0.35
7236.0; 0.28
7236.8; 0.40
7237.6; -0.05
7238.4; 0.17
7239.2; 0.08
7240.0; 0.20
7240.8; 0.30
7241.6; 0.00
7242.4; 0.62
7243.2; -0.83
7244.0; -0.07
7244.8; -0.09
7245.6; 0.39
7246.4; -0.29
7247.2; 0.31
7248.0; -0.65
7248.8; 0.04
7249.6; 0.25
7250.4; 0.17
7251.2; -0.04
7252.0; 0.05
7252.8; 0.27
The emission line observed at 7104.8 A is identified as [O II]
